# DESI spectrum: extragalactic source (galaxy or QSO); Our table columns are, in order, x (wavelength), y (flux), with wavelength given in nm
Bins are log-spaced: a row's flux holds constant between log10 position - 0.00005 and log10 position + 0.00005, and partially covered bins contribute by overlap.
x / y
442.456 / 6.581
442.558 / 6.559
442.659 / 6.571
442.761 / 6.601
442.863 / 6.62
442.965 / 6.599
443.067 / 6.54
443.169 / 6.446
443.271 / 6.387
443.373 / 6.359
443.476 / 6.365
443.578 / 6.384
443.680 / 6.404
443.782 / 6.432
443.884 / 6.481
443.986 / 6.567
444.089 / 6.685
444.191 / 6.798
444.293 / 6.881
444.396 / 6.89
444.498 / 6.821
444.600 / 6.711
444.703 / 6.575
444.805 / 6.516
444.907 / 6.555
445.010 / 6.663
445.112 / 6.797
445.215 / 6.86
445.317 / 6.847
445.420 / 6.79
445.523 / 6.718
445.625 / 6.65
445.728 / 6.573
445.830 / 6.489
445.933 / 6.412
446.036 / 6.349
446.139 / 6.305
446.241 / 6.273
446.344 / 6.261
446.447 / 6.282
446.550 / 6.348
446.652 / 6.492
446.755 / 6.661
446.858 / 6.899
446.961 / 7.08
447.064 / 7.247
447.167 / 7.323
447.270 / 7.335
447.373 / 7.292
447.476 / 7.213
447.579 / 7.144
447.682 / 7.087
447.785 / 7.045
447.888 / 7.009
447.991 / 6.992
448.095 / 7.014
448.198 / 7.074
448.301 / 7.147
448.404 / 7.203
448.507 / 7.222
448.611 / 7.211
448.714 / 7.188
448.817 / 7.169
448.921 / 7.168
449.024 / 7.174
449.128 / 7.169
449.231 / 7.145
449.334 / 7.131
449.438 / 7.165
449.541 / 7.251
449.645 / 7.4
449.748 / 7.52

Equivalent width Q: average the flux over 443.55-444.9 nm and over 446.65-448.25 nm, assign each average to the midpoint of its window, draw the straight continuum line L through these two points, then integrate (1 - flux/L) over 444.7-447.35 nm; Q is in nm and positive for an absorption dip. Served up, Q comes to 0.08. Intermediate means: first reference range 6.63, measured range 6.67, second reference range 7.07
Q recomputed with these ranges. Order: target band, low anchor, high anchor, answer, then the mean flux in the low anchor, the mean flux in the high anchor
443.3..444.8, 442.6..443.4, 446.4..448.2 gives 0.011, 6.53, 6.97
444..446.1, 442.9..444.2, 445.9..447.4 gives -0.028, 6.49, 6.7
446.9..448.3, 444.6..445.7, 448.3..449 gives -0.020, 6.69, 7.19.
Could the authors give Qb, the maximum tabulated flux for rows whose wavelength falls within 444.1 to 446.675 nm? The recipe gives 6.89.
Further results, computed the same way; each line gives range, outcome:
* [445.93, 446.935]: 6.899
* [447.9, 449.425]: 7.222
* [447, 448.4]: 7.335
